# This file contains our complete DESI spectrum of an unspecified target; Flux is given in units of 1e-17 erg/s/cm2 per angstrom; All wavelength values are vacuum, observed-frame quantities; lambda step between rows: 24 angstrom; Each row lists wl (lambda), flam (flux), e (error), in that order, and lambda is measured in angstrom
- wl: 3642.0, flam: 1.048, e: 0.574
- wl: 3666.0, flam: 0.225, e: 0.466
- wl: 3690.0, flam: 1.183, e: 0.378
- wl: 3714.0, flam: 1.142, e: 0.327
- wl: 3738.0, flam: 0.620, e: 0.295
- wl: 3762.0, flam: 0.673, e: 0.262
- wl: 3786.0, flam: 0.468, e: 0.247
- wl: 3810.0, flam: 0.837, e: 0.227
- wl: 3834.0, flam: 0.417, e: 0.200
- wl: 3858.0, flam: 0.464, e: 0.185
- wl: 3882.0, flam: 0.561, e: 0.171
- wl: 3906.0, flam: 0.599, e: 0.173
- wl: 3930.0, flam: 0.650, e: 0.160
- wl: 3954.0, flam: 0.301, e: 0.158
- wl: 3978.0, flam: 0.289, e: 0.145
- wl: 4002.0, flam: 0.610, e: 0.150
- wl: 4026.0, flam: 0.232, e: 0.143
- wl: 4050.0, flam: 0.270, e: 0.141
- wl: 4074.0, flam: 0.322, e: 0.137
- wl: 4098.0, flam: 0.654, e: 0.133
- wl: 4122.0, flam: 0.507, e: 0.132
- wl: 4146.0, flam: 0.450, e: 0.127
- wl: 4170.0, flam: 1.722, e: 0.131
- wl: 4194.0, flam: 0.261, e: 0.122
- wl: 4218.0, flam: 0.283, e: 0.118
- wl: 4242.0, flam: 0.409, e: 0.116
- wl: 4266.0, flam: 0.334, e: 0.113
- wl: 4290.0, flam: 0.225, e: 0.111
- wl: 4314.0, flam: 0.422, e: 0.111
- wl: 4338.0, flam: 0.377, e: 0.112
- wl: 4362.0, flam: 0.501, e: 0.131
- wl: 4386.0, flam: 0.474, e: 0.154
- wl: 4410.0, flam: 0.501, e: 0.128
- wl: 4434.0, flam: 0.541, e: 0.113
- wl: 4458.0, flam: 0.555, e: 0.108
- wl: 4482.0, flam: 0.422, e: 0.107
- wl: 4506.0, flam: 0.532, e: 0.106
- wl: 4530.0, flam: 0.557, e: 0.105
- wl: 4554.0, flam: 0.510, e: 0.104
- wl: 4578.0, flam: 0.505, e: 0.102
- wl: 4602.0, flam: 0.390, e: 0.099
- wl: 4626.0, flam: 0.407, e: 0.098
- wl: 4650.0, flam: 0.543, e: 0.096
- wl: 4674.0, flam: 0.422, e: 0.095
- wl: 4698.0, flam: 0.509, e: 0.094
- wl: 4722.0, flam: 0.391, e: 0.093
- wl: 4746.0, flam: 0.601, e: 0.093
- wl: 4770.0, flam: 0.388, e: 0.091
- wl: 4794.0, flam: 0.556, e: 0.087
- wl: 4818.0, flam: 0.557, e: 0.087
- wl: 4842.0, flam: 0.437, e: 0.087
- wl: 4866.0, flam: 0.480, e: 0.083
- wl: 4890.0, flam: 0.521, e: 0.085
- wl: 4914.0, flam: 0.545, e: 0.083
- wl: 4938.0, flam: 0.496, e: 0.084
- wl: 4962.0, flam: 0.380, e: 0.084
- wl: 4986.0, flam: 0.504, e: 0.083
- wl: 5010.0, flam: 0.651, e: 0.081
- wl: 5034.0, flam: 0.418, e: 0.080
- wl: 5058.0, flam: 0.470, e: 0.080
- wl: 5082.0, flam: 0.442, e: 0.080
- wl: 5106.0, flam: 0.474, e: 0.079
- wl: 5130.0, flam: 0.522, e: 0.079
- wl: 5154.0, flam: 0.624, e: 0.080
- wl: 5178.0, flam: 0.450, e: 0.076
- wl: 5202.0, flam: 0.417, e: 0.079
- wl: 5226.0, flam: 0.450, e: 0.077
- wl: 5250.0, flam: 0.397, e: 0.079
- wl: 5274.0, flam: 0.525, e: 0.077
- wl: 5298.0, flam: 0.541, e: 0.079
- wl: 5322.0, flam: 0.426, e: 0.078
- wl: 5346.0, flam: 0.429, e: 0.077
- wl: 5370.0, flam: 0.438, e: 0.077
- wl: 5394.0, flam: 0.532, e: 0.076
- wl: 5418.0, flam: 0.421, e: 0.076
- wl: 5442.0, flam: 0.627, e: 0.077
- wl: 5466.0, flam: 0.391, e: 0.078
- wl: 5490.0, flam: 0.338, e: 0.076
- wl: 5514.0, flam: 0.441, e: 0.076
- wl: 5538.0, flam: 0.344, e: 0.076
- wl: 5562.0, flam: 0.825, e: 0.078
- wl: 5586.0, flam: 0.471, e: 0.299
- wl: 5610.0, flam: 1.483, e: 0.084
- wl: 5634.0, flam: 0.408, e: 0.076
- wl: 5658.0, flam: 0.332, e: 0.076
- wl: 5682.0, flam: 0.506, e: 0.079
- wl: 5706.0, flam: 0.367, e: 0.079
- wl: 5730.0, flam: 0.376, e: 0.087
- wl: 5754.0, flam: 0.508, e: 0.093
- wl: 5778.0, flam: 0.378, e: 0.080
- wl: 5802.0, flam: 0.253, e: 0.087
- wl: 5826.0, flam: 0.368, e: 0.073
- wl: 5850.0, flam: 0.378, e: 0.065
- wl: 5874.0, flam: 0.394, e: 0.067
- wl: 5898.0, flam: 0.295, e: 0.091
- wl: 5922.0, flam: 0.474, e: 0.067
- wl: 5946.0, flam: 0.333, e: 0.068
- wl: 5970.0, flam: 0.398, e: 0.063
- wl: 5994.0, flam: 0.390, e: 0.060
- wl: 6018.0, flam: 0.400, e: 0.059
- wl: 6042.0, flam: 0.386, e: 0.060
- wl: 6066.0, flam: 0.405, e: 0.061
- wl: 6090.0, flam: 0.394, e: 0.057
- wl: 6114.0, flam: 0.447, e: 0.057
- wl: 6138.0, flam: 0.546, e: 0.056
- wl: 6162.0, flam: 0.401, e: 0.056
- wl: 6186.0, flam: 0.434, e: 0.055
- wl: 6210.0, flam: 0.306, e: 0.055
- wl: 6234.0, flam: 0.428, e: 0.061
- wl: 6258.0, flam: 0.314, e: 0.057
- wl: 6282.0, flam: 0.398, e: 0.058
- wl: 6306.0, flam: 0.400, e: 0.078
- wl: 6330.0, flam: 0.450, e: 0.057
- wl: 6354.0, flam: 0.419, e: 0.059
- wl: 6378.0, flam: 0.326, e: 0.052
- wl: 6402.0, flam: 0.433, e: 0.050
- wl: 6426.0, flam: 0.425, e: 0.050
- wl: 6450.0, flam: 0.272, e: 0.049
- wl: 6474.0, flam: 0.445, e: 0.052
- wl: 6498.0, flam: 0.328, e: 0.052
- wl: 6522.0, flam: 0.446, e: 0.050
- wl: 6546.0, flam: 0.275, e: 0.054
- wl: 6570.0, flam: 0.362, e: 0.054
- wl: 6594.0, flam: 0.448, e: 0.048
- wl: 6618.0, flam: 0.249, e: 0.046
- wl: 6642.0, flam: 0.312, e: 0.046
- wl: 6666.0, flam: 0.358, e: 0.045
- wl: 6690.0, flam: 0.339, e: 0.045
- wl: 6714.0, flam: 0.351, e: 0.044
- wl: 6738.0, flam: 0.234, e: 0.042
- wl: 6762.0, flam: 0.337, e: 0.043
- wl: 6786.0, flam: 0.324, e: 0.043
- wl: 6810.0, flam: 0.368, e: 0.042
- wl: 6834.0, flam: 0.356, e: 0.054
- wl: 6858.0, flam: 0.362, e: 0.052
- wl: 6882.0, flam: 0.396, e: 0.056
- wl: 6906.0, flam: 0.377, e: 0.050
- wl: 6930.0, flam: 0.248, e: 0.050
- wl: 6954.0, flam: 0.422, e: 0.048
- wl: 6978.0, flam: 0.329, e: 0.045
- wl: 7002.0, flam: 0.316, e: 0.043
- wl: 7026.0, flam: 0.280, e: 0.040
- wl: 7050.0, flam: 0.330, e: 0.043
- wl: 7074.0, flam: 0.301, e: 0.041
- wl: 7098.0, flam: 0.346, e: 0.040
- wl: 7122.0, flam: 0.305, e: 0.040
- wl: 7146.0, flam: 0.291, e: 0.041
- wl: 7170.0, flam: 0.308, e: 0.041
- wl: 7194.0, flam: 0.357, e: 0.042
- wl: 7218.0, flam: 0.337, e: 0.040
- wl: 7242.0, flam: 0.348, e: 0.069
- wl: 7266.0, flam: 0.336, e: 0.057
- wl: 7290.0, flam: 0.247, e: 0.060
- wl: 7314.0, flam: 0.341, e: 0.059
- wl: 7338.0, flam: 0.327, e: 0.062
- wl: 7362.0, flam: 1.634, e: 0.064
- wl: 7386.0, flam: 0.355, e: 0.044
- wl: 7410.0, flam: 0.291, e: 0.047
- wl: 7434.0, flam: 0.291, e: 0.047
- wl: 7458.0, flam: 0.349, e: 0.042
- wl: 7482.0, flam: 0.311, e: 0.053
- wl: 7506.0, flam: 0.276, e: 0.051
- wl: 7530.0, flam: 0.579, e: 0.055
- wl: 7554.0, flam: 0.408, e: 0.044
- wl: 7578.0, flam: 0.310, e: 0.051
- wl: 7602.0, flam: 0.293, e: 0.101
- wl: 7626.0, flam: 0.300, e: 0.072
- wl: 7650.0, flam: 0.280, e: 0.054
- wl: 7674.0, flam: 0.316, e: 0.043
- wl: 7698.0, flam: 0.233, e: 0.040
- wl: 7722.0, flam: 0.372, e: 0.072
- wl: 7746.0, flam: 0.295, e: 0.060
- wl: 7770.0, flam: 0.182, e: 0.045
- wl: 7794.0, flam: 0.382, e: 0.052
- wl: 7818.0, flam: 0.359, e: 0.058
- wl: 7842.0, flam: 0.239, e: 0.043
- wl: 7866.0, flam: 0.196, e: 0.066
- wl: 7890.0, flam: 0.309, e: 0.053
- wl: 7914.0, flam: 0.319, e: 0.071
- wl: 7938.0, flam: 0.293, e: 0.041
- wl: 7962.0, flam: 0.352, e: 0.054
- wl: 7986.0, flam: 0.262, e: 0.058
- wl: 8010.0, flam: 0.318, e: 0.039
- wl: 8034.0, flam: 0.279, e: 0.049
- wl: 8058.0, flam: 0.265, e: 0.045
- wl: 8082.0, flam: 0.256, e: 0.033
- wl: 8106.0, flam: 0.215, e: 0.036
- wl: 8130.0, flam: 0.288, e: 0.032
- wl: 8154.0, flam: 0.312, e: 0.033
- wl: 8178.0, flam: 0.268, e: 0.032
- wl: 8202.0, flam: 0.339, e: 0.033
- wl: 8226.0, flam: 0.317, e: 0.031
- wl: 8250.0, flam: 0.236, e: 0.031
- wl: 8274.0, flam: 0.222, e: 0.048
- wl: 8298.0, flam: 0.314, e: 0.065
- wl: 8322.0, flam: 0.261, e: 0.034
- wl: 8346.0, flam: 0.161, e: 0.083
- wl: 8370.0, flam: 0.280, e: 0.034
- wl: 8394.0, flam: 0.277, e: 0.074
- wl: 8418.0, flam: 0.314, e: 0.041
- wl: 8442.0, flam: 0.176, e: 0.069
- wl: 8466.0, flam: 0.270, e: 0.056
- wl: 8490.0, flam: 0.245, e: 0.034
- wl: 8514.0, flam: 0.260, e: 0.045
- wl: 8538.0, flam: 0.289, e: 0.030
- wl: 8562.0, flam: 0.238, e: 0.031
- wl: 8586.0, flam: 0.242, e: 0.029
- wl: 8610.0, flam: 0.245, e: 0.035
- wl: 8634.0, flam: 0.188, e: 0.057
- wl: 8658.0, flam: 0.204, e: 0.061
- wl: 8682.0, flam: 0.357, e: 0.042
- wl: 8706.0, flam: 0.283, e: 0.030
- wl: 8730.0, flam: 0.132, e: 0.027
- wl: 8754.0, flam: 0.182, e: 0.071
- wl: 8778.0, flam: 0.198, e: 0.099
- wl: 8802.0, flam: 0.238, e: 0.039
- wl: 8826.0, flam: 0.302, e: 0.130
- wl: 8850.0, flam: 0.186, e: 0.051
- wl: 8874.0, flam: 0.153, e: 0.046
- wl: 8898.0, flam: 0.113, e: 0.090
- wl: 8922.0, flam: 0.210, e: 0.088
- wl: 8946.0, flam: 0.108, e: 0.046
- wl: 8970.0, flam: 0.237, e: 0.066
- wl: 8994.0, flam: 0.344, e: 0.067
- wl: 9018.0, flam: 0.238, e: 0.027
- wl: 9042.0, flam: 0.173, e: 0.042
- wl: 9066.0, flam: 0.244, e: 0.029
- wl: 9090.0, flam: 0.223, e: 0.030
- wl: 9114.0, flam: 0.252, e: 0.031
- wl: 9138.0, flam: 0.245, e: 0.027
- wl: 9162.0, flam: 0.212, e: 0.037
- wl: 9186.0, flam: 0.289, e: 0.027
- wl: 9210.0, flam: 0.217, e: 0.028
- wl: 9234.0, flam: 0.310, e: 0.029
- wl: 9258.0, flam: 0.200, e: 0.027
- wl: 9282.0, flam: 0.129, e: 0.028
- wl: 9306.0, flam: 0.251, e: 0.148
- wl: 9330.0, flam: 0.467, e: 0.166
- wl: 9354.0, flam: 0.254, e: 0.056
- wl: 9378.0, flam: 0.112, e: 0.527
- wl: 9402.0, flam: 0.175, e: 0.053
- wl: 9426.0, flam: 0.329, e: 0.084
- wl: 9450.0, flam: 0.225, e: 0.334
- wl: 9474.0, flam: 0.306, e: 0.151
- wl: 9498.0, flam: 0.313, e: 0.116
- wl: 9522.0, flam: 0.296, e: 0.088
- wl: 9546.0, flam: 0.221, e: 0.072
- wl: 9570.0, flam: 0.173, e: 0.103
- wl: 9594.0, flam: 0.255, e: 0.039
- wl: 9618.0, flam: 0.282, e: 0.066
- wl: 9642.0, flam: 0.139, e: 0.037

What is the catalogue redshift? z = 0.121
